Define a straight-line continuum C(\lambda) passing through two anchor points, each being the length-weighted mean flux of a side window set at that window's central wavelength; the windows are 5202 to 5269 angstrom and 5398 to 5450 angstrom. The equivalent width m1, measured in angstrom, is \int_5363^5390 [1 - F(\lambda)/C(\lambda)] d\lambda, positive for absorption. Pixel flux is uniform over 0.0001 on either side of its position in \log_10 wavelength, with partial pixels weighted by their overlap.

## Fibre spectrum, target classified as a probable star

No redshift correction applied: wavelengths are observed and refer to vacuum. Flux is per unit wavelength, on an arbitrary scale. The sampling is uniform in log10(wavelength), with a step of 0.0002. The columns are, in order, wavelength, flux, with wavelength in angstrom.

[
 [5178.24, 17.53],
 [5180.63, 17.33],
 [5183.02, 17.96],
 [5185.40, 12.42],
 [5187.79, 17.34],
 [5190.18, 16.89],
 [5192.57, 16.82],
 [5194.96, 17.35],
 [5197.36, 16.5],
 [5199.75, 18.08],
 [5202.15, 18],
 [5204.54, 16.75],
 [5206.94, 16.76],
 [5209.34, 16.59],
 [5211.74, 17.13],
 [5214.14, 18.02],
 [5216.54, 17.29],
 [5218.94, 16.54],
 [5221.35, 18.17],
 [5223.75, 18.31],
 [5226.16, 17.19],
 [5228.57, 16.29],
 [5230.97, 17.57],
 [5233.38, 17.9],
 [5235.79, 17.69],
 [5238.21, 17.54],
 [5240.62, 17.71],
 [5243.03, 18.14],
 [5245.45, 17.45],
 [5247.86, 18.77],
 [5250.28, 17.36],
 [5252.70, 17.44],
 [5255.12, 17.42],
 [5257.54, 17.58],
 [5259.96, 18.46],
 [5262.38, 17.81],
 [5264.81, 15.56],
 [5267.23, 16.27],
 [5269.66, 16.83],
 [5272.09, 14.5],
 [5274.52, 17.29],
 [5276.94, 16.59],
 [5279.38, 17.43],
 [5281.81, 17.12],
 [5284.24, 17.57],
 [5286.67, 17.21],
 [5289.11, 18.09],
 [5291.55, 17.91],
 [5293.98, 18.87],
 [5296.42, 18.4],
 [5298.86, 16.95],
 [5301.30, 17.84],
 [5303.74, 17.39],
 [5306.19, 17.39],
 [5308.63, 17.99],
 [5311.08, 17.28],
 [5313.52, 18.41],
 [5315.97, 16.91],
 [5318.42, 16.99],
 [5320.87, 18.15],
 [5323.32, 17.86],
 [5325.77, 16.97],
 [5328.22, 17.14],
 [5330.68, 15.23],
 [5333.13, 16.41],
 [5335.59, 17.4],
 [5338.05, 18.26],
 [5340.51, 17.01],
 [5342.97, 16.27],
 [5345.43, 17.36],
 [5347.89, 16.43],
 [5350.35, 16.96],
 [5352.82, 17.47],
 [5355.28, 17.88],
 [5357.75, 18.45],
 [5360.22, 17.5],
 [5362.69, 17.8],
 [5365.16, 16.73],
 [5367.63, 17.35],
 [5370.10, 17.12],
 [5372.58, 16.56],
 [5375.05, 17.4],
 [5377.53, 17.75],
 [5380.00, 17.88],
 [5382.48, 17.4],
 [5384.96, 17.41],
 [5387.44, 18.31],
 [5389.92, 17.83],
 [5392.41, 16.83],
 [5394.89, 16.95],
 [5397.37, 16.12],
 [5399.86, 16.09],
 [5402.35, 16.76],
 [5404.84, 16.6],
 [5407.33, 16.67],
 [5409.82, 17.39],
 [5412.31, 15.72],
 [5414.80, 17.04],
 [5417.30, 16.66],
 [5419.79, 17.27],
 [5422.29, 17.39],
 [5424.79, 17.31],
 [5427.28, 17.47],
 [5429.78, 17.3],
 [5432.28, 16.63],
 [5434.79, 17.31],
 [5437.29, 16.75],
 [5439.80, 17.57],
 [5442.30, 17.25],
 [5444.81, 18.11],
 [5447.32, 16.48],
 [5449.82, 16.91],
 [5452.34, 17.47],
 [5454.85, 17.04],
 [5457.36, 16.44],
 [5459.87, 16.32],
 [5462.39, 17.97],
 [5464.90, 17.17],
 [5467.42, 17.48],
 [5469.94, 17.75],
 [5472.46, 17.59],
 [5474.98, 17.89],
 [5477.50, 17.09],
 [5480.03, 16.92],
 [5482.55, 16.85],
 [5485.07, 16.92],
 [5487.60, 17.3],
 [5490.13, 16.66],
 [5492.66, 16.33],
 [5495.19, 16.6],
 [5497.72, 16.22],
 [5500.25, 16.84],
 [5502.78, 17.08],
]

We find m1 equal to -0.5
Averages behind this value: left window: 17.4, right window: 17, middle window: 17.4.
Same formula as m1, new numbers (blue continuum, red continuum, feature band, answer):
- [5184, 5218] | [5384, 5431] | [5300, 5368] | -1.4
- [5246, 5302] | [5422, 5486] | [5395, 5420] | 0.9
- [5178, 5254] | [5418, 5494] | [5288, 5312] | -0.8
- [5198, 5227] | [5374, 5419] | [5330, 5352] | 0.4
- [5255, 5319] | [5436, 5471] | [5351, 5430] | 0.2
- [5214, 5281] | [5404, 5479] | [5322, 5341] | 0.2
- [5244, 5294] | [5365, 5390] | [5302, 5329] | -0.3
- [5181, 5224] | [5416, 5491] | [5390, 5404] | 0.4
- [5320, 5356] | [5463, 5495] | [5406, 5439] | 0.3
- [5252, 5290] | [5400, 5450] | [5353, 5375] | -0.5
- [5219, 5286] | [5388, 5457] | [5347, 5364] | -0.4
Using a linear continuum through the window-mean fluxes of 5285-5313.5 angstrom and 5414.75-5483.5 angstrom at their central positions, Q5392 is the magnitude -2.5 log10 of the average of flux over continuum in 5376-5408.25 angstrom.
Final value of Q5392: 0.02 mag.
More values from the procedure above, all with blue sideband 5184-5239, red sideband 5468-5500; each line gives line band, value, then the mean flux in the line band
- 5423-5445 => -0.01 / 17.3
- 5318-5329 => -0.03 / 17.5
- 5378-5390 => -0.05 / 17.8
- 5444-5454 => -0.01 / 17.2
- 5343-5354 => 0.01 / 17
